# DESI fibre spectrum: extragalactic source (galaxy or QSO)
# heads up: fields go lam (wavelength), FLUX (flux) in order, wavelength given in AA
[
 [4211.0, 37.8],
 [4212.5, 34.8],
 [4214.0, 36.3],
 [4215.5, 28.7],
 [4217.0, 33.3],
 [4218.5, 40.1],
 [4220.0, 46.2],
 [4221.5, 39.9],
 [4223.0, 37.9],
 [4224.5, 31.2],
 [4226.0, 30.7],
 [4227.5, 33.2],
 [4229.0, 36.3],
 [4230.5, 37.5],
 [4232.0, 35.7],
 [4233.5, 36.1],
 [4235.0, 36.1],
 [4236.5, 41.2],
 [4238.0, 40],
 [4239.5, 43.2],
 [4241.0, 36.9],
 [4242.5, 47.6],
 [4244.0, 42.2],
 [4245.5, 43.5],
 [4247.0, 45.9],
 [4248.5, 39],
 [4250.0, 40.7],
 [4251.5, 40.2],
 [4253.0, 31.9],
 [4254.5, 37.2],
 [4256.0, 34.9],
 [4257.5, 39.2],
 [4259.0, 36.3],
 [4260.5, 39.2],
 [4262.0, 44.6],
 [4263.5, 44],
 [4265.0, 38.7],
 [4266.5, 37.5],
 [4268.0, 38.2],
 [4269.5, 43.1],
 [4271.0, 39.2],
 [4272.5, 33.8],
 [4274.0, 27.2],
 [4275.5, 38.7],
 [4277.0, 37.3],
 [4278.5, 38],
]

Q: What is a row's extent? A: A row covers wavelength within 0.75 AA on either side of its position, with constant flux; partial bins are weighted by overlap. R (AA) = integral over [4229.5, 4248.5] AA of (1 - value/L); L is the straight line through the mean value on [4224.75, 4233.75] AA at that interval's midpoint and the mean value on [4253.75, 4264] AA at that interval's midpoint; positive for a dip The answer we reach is -2.2 AA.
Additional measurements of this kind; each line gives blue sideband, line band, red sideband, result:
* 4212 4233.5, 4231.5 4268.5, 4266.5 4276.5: -3.3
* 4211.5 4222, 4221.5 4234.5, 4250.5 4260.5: 0.6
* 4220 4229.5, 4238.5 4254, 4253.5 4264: -1.3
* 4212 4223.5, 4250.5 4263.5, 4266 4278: -0.5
